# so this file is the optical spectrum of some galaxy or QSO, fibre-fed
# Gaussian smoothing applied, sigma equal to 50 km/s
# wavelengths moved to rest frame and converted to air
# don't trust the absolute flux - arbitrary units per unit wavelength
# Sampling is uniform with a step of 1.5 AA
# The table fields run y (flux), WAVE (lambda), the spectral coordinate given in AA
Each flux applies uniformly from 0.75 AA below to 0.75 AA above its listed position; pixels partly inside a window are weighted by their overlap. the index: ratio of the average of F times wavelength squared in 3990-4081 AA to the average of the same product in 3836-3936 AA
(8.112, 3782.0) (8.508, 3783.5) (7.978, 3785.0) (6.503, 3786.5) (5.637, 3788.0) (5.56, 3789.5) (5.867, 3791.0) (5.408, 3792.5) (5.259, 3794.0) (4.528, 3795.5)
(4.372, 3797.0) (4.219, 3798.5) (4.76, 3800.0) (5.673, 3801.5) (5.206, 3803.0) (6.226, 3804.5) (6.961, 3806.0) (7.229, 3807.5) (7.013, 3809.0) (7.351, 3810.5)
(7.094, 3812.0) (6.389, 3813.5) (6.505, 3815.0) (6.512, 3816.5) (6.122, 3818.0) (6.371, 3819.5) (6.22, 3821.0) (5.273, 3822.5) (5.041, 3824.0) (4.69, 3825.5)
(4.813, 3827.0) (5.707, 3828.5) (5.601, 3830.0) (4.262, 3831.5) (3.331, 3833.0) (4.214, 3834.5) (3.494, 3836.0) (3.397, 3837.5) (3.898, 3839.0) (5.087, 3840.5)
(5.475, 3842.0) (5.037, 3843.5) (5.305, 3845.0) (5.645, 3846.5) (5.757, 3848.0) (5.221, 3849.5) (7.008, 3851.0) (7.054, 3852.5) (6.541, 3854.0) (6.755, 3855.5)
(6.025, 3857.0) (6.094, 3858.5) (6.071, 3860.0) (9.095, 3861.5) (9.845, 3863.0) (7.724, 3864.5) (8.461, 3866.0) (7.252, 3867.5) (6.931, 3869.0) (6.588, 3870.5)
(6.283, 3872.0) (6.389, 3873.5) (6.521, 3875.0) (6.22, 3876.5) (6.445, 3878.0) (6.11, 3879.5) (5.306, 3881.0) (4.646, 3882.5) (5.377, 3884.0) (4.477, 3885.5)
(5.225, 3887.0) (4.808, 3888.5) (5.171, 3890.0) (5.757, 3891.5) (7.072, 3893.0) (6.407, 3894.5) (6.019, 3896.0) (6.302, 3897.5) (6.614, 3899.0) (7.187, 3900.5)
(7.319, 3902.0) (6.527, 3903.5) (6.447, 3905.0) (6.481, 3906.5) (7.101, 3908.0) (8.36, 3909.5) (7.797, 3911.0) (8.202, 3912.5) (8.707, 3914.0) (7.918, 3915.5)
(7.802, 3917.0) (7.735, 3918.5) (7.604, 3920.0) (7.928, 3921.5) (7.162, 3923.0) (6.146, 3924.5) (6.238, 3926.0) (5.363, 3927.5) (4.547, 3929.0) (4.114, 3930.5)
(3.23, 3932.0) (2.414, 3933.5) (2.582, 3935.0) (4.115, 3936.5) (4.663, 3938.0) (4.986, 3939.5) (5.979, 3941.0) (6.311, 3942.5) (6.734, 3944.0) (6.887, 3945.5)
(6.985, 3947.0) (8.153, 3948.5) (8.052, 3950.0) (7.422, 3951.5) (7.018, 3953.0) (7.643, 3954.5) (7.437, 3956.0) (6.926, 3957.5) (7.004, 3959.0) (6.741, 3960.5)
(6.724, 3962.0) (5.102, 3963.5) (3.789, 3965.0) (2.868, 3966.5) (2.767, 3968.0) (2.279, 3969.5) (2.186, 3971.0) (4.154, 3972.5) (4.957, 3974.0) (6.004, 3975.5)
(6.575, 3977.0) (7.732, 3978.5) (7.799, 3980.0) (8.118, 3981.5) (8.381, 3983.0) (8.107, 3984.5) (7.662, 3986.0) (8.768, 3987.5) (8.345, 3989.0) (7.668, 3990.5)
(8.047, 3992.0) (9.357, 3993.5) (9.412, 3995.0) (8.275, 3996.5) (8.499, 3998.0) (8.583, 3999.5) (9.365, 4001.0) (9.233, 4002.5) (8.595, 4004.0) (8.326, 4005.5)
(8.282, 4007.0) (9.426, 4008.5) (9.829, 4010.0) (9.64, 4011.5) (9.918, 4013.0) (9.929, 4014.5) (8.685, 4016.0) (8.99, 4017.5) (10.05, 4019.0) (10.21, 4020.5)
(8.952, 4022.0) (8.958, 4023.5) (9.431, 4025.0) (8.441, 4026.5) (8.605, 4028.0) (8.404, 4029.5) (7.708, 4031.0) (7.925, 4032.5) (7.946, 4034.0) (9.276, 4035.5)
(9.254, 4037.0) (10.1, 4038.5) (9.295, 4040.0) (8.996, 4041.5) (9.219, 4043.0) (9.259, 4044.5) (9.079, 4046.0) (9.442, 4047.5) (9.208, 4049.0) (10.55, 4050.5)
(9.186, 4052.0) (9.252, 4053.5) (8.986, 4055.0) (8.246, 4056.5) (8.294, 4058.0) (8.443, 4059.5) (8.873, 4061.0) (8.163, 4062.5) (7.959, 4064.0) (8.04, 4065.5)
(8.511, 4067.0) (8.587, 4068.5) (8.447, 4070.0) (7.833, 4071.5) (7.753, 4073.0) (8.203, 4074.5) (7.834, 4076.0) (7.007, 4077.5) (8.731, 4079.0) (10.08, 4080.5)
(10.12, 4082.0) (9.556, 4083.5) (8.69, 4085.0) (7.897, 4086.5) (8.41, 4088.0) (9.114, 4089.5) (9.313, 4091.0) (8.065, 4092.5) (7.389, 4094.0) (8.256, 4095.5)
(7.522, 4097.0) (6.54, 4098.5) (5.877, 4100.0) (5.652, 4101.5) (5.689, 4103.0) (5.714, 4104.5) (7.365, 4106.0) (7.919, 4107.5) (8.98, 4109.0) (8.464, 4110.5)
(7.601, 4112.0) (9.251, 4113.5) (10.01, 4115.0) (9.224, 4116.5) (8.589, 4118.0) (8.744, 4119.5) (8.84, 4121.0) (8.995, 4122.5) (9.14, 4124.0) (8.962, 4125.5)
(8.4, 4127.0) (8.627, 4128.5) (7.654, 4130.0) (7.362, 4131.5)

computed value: 1.53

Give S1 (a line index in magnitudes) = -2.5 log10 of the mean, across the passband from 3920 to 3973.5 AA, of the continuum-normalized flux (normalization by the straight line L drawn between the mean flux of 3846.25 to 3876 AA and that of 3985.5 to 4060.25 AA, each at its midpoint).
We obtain 0.40 mag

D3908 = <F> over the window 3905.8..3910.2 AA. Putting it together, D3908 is 7.31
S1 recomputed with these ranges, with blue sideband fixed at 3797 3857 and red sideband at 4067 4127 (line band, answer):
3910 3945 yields 0.09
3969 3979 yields 0.41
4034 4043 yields -0.21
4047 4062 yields -0.16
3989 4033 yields -0.21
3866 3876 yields -0.13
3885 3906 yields 0.03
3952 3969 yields 0.19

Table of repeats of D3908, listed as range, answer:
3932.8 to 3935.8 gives 2.53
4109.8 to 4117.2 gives 8.91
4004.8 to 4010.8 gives 8.98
